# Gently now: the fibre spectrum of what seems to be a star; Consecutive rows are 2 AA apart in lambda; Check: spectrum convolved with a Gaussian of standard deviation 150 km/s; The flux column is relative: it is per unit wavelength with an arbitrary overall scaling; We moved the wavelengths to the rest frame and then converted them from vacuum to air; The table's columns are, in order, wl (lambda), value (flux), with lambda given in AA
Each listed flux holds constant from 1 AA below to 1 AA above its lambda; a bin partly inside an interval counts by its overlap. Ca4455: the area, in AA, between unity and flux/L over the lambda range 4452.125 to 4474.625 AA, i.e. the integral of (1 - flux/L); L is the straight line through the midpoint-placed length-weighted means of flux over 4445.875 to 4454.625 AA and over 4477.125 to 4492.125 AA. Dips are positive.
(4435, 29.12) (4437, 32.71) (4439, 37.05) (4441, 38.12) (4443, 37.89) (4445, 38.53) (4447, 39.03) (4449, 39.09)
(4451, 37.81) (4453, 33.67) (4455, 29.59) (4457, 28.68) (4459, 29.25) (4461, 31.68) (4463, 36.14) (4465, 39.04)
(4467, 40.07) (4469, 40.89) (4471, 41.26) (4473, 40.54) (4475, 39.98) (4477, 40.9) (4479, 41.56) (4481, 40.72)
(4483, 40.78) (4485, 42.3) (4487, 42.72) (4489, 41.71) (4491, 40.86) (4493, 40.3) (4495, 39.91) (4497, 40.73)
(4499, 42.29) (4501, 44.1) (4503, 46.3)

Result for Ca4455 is 1.8 AA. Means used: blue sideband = 36.9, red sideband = 41.5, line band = 35.7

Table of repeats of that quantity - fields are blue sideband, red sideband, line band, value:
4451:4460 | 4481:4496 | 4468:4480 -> -1.34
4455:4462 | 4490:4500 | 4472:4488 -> -2.17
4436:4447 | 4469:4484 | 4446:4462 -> 1.98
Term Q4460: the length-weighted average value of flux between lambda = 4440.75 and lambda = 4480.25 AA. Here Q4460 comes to 37.2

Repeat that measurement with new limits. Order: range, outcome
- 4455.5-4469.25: 34.6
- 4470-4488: 41.2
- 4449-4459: 32.8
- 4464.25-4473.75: 40.4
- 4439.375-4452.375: 38.2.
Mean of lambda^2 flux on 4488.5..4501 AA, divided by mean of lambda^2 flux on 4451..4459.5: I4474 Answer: 1.3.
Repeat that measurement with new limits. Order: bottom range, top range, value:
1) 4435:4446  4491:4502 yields 1.17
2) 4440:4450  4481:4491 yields 1.10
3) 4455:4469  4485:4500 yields 1.22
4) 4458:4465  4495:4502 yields 1.28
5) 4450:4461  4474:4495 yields 1.31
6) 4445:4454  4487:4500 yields 1.12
